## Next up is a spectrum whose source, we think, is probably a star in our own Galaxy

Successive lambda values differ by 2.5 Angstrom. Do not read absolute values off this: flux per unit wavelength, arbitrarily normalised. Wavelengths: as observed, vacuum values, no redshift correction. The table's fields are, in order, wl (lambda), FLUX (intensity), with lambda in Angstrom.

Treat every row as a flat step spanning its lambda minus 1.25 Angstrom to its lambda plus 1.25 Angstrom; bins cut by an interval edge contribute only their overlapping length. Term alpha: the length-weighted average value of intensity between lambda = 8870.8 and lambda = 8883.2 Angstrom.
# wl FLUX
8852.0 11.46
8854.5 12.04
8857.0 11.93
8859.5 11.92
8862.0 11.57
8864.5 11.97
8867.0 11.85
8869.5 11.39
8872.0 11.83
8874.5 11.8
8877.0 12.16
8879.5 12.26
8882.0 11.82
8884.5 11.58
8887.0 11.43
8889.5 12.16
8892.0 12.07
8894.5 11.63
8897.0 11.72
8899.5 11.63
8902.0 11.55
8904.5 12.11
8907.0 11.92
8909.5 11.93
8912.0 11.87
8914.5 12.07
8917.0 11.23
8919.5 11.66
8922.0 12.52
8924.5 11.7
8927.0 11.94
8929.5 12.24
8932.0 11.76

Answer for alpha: 12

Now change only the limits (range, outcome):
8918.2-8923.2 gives 12.1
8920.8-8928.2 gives 12.1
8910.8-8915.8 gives 12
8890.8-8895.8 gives 11.8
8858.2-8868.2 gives 11.8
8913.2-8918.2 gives 11.7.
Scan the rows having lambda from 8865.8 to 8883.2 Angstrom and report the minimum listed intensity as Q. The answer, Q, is 11.39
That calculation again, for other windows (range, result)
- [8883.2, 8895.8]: 11.43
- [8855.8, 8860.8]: 11.92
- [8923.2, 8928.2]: 11.7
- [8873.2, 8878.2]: 11.8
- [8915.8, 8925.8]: 11.23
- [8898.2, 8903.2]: 11.55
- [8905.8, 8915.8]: 11.87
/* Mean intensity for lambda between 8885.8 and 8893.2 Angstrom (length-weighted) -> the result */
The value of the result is 11.9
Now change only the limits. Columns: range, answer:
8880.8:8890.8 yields 11.7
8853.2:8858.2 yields 12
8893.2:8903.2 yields 11.6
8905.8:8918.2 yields 11.8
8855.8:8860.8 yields 11.9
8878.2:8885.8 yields 11.9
